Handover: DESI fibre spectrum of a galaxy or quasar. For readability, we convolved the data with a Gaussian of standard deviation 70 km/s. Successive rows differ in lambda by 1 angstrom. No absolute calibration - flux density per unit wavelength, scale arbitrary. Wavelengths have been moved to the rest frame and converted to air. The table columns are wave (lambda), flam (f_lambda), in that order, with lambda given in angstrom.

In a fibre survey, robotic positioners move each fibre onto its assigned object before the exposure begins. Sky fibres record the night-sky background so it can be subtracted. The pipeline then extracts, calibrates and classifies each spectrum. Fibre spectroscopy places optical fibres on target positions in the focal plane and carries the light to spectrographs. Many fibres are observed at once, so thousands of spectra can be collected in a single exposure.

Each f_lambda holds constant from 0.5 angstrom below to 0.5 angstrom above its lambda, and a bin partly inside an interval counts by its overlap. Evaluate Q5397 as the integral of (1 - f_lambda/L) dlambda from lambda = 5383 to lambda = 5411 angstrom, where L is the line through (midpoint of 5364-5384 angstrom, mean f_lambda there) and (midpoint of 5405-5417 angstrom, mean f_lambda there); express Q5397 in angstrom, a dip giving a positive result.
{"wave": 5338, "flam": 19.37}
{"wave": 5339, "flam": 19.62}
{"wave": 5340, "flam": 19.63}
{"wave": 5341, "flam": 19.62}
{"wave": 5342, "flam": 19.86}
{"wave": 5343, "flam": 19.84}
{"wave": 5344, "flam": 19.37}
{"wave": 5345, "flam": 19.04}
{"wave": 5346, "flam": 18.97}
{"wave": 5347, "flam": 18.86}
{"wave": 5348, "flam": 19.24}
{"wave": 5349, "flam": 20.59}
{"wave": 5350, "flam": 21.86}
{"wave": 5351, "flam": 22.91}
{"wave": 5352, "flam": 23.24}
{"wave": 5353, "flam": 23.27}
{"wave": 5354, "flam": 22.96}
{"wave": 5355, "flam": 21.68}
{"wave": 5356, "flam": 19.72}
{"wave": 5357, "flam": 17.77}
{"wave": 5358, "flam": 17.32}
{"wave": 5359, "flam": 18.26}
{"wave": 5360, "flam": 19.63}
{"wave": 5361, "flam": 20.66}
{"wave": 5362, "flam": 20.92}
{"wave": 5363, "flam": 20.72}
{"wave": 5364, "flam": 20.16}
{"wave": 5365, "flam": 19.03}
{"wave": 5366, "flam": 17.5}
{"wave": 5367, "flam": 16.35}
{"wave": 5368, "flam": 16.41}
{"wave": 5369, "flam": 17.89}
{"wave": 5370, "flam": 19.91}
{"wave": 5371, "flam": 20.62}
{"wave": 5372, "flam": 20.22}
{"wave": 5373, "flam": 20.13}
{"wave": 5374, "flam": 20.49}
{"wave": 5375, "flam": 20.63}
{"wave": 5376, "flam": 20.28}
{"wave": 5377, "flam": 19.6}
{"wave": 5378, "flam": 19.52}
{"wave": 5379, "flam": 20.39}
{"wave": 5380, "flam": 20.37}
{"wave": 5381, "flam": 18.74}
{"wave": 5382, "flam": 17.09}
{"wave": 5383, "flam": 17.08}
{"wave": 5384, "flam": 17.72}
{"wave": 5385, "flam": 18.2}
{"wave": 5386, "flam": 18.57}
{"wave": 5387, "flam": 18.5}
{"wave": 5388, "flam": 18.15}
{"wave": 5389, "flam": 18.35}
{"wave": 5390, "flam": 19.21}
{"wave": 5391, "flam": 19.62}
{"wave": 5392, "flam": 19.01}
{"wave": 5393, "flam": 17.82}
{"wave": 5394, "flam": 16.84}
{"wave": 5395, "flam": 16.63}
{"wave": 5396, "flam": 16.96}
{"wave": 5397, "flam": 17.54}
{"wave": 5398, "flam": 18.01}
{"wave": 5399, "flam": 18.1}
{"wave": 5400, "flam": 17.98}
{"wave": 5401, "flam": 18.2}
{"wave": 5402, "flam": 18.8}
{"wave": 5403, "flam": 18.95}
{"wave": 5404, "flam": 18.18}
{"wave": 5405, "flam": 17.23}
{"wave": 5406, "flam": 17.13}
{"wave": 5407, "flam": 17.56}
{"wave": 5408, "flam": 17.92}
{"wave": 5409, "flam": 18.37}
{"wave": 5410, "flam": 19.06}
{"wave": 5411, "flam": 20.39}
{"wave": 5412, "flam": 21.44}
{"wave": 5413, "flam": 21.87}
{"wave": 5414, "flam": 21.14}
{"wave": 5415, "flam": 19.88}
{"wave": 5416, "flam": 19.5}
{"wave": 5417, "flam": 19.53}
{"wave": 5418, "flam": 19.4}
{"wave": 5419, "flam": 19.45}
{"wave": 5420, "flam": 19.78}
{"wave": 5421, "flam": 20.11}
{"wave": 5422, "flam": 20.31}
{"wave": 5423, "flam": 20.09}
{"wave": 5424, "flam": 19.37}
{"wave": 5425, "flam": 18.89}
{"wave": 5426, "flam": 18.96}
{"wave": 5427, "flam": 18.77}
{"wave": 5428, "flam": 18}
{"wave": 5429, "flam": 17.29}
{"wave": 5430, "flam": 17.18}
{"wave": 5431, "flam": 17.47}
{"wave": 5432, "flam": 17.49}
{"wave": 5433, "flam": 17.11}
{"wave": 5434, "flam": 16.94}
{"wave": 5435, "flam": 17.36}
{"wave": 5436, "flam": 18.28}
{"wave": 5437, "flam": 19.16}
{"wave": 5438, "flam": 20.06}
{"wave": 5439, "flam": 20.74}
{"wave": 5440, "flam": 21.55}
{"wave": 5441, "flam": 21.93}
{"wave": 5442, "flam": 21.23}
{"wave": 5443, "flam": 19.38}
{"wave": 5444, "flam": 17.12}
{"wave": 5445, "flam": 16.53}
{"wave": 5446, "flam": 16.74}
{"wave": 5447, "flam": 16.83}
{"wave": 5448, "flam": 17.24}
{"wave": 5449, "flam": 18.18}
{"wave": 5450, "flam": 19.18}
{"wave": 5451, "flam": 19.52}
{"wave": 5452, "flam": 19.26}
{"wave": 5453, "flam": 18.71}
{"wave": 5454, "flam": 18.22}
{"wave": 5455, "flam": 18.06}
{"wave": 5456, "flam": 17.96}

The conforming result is 1.7 angstrom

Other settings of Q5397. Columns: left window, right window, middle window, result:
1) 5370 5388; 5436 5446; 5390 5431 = 1.3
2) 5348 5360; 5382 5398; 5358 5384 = 0.3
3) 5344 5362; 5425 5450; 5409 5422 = -0.8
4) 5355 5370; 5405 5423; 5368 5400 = 0.7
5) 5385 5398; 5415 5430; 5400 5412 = 0.1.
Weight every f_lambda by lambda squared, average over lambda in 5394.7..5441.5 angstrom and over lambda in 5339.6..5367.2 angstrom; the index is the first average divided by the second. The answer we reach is 1.0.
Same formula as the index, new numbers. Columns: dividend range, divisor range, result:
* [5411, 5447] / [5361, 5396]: 1.03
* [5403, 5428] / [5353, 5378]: 1.00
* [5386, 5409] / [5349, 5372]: 0.92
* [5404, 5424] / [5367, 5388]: 1.04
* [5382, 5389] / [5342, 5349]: 0.94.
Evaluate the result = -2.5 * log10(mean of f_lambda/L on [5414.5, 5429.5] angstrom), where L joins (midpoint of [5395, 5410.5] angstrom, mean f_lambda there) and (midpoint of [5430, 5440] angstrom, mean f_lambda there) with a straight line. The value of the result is -0.06 mag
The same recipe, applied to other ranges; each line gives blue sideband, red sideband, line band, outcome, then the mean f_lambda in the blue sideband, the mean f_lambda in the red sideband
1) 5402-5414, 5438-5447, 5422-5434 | 0.05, 19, 19.3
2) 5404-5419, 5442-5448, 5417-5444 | -0.04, 19.3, 17.6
